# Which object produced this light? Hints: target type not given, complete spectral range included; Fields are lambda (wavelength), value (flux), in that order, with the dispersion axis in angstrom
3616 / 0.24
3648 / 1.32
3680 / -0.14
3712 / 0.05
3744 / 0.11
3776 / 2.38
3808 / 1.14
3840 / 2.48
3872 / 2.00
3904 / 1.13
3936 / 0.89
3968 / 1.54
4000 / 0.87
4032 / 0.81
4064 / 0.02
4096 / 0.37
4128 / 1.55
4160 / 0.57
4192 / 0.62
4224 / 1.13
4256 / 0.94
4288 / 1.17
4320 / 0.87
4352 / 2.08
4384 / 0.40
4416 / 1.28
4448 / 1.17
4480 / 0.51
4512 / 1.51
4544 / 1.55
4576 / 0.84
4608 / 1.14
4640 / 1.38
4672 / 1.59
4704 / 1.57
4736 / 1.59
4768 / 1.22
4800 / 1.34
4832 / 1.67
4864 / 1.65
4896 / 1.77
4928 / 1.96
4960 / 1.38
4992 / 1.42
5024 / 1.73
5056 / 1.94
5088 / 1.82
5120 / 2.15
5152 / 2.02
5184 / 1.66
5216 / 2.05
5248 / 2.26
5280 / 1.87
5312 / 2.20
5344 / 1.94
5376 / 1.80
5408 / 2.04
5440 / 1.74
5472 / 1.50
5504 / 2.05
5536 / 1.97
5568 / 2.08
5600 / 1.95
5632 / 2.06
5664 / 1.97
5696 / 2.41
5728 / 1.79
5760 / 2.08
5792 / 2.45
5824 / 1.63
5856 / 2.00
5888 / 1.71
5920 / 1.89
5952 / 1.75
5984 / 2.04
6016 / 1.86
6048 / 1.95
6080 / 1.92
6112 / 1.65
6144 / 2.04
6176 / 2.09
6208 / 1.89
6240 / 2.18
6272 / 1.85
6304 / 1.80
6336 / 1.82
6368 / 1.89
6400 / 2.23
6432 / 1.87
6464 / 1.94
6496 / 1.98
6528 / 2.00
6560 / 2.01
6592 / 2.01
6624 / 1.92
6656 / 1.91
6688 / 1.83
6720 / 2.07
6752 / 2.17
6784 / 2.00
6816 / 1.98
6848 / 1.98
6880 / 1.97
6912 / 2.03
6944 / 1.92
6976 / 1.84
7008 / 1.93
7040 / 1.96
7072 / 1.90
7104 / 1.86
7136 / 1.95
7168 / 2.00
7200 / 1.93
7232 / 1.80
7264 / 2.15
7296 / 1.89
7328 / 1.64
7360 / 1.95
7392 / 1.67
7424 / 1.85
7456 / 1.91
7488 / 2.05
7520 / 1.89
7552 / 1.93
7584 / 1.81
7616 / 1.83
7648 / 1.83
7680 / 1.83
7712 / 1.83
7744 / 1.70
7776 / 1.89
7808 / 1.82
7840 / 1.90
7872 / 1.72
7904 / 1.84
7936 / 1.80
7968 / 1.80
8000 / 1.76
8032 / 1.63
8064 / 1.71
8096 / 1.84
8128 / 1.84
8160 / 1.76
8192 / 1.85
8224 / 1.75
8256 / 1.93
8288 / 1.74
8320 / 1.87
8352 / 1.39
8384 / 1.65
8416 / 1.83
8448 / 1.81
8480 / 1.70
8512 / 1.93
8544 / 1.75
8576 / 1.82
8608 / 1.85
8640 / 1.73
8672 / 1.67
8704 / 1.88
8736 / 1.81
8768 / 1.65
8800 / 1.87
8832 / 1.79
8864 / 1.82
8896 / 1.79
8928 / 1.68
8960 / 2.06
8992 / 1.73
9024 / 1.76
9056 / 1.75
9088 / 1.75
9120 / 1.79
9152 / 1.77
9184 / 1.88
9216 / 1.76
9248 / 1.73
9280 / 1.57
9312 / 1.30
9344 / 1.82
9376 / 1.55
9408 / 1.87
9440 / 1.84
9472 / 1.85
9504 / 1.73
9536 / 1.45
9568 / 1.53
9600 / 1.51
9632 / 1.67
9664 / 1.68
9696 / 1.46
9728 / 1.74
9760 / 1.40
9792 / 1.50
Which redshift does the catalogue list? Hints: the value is 0.13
